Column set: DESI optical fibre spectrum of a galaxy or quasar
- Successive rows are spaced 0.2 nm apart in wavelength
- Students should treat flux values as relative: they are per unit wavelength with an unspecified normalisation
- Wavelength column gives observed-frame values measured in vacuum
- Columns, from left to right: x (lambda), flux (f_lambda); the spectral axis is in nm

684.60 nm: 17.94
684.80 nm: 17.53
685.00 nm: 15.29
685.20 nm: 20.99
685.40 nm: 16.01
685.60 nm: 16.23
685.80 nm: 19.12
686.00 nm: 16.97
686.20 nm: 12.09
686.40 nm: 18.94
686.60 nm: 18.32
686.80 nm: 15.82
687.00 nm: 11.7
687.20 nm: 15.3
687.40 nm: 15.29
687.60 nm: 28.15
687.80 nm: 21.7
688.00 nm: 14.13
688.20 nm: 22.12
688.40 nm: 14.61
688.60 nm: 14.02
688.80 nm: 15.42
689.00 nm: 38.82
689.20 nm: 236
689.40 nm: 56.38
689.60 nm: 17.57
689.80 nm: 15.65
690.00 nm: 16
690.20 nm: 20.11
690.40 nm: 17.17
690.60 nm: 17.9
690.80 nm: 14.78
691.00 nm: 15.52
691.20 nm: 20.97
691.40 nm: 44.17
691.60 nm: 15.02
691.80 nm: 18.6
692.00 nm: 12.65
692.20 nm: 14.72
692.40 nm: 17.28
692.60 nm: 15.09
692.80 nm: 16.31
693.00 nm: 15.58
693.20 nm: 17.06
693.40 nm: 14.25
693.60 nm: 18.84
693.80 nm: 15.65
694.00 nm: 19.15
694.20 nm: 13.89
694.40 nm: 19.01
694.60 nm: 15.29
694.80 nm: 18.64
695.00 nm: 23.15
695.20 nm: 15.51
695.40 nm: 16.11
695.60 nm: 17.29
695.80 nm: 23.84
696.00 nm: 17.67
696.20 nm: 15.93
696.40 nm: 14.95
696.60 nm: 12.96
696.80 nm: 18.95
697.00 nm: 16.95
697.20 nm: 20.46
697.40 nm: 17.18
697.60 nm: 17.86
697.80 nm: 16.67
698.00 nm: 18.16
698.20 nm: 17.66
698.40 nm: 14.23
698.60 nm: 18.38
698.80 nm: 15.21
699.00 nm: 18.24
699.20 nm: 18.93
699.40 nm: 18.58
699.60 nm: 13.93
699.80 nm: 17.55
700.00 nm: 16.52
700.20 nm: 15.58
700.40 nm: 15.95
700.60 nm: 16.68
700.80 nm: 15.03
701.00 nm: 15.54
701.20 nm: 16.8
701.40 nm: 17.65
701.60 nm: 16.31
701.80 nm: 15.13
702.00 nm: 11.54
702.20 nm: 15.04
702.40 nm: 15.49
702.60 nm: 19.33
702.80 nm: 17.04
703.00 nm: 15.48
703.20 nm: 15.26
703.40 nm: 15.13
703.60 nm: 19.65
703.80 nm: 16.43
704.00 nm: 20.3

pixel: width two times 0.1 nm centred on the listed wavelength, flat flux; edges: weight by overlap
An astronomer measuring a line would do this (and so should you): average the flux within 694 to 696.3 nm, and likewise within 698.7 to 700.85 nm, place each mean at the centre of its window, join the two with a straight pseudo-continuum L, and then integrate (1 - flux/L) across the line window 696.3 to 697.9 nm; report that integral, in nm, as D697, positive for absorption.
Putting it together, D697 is 0.03 nm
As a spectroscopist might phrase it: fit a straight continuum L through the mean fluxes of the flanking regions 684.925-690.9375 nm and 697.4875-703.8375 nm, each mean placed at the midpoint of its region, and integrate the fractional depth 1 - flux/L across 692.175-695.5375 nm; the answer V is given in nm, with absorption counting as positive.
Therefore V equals 0.75 nm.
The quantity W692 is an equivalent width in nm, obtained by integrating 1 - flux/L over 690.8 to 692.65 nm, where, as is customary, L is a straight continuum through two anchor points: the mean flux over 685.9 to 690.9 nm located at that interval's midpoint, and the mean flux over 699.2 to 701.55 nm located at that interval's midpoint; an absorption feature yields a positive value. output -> 0.43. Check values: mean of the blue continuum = 28.2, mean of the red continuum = 16.5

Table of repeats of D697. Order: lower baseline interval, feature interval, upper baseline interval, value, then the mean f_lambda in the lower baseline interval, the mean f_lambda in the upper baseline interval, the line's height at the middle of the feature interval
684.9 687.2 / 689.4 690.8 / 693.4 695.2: -0.25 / 16.4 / 17.6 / 17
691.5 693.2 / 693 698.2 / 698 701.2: -0.41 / 15.7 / 16.6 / 16.1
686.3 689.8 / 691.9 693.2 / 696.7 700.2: 0.54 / 33.3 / 17.3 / 26.4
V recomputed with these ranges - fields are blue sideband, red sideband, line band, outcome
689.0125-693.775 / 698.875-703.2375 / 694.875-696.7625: 0.46 nm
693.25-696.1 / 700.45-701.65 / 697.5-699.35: -0.04 nm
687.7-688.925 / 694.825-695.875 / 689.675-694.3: 0.15 nm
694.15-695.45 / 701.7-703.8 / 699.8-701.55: 0.01 nm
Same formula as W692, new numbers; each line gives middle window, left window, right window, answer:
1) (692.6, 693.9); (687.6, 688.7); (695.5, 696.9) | 0.11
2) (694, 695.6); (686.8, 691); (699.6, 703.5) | 0.42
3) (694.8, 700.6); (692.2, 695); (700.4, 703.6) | -0.33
